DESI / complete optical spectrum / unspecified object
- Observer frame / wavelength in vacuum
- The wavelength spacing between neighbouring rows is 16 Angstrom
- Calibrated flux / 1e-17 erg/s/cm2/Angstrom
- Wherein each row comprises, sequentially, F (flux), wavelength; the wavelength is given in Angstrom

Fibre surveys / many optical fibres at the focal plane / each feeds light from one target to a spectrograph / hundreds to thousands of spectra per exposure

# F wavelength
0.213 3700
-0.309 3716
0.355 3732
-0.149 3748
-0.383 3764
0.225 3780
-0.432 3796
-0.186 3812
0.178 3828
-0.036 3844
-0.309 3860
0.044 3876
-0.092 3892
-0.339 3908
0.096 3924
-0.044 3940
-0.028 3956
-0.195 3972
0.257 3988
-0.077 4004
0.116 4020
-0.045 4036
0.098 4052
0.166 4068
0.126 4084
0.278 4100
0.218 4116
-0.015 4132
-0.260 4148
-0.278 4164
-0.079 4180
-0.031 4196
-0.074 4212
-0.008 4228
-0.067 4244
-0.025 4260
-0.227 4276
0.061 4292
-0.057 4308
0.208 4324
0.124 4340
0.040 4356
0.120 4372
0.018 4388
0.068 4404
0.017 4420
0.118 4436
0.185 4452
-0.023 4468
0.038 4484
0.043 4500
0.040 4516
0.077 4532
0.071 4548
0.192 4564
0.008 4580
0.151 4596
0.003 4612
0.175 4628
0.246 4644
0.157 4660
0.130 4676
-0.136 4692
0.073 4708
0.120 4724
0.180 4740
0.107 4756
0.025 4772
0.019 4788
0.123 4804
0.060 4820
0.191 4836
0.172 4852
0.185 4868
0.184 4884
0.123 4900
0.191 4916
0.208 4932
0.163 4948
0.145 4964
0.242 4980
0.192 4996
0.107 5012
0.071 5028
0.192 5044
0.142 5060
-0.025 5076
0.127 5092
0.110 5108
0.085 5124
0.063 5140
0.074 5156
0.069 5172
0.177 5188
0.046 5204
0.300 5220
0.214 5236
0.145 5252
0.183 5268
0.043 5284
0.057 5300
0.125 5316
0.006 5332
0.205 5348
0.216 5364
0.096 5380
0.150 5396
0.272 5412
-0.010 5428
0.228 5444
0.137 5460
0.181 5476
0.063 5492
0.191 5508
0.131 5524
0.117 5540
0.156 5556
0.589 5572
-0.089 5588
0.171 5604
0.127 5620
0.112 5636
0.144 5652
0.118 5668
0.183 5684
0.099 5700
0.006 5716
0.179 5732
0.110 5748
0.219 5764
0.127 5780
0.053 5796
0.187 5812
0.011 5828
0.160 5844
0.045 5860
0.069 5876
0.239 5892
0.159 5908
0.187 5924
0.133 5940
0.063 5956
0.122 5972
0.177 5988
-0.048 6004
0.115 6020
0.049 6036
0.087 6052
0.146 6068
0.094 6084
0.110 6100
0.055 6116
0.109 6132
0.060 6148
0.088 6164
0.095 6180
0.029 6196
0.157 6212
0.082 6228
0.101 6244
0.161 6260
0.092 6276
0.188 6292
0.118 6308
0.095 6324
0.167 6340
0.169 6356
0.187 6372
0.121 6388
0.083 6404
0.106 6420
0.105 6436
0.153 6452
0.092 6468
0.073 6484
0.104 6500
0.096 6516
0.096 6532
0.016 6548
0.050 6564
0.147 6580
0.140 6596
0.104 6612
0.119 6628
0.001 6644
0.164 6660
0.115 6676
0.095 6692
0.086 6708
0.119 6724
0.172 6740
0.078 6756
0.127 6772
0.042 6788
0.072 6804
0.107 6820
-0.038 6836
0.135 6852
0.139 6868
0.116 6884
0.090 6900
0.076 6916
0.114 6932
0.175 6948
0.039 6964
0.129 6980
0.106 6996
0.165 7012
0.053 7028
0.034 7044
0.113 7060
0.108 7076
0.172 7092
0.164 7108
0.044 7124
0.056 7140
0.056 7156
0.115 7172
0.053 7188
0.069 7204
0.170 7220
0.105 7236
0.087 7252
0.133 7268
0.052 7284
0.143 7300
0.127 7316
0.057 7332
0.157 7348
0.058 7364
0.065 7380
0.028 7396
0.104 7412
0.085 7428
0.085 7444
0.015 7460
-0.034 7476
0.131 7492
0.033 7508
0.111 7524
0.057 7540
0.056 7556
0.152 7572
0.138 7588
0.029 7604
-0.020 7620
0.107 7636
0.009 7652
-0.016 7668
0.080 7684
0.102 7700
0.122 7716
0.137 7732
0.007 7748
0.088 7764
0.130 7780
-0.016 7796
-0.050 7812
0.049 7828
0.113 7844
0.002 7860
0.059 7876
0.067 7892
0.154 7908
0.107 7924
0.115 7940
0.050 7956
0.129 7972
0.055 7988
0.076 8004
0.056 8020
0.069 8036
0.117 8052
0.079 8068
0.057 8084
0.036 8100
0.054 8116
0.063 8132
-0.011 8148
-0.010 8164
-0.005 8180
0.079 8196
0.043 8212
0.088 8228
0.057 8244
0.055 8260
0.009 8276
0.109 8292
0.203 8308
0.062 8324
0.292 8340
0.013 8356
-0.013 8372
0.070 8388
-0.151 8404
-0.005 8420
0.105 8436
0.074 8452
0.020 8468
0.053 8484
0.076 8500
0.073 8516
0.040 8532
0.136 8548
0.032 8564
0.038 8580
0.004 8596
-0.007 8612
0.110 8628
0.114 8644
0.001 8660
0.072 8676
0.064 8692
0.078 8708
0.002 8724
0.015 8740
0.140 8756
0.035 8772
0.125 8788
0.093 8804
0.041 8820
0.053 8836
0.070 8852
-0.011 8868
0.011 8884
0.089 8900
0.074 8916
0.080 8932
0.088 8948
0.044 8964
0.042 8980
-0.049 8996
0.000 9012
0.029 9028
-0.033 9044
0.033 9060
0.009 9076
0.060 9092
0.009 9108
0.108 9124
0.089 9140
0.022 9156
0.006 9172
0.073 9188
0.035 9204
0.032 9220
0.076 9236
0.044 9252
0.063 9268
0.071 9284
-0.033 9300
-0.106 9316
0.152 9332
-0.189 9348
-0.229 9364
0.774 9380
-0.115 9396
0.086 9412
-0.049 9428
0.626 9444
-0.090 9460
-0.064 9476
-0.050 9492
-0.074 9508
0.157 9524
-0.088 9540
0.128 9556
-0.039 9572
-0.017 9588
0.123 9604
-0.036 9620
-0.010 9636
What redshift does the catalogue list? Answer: 0.081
